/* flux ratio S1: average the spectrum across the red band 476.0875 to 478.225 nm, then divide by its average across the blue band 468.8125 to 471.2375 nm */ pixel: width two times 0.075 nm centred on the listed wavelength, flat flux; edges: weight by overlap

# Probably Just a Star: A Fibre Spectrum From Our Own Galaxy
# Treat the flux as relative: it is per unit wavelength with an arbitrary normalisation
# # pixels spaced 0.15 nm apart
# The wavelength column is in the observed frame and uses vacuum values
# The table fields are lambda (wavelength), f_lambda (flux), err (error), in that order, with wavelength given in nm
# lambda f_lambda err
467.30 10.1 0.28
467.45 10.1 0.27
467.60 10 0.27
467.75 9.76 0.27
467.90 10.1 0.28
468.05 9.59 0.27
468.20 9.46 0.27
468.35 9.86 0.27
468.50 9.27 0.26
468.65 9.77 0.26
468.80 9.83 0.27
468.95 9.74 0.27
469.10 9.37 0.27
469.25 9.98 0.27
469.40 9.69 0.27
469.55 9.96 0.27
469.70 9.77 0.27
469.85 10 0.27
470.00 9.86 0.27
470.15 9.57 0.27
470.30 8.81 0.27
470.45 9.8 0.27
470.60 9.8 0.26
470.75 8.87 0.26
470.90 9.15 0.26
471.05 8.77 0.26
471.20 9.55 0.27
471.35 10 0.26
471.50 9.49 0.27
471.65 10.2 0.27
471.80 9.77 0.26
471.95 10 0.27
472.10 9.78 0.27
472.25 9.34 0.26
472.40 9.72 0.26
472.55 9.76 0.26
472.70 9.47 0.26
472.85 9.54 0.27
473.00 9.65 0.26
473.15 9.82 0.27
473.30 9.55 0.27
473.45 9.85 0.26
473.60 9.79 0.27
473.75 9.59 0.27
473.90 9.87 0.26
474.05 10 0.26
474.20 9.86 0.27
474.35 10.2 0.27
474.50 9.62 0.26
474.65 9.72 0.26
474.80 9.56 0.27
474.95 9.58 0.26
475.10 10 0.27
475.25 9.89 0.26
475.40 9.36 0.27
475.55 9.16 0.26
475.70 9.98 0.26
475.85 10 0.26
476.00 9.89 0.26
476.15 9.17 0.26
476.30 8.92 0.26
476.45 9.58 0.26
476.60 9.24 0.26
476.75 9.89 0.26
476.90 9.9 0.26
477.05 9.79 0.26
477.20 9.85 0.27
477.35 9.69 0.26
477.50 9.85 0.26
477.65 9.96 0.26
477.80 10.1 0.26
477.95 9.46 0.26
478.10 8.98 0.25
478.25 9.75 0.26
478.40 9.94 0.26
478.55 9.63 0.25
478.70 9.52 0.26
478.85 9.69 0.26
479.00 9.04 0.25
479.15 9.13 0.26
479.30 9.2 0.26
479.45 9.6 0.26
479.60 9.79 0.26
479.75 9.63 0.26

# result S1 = 1.01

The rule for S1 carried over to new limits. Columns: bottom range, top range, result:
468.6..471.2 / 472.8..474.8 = 1.02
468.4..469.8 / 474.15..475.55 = 1.00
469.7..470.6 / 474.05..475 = 1.01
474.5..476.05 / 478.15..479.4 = 0.98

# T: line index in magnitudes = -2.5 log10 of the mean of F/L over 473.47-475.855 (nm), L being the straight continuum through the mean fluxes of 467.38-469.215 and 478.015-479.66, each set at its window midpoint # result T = -0.02 mag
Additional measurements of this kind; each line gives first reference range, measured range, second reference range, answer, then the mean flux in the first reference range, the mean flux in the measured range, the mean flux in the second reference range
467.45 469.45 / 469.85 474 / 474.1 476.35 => 0.01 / 9.74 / 9.62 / 9.67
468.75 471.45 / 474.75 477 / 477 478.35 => 0.01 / 9.58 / 9.61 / 9.72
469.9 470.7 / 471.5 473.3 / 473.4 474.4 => 0.00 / 9.56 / 9.71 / 9.87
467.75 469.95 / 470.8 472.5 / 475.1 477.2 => 0.01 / 9.74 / 9.61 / 9.62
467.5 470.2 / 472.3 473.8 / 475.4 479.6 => 0.00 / 9.76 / 9.67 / 9.59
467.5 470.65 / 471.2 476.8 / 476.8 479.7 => 0.00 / 9.72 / 9.69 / 9.63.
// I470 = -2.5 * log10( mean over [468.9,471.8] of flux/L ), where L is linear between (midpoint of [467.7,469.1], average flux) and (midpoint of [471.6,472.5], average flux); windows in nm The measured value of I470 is 0.02 mag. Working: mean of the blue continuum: 9.69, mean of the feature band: 9.6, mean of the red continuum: 9.79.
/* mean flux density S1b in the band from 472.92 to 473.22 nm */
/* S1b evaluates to 9.73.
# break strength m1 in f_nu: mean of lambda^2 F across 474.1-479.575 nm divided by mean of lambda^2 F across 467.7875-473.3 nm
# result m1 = 1.03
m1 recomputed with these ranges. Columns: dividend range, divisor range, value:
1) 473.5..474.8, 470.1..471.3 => 1.07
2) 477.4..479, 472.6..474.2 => 1.01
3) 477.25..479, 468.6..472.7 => 1.03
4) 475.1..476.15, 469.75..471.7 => 1.04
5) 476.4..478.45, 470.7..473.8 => 1.03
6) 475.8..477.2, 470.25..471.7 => 1.04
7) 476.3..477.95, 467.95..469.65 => 1.04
